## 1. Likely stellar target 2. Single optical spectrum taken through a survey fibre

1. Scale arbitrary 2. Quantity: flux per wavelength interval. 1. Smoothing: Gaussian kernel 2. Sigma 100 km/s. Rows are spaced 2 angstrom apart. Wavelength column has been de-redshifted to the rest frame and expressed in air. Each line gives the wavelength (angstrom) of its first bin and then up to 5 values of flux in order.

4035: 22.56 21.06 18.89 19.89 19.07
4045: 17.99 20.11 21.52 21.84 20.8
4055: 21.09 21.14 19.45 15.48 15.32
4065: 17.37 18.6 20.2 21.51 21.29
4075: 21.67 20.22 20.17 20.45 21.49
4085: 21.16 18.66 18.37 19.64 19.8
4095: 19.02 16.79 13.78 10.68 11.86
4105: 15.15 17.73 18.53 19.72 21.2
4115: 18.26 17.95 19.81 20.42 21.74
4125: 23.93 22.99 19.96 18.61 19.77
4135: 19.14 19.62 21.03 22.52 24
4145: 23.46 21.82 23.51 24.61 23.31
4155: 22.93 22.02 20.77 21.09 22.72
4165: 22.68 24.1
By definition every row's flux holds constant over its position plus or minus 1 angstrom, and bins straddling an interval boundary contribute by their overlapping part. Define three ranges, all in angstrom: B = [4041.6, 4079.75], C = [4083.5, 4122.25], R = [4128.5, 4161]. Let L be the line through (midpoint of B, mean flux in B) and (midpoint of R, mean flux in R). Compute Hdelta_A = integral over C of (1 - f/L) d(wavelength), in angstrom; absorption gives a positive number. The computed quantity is 5.3 angstrom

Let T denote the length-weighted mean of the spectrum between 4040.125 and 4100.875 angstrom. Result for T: 19.3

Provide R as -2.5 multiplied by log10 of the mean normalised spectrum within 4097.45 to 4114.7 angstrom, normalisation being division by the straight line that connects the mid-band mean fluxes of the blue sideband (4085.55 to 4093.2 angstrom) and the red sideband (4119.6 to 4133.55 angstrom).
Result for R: 0.23 mag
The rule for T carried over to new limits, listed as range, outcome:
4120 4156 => 21.9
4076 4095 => 19.9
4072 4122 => 18.6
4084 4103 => 17.2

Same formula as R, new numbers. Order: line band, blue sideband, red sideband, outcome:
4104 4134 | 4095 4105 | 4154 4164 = -0.19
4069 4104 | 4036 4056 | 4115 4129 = 0.10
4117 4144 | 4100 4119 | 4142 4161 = -0.06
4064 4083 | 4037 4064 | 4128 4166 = -0.01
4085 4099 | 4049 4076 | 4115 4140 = 0.08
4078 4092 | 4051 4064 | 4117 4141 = -0.02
